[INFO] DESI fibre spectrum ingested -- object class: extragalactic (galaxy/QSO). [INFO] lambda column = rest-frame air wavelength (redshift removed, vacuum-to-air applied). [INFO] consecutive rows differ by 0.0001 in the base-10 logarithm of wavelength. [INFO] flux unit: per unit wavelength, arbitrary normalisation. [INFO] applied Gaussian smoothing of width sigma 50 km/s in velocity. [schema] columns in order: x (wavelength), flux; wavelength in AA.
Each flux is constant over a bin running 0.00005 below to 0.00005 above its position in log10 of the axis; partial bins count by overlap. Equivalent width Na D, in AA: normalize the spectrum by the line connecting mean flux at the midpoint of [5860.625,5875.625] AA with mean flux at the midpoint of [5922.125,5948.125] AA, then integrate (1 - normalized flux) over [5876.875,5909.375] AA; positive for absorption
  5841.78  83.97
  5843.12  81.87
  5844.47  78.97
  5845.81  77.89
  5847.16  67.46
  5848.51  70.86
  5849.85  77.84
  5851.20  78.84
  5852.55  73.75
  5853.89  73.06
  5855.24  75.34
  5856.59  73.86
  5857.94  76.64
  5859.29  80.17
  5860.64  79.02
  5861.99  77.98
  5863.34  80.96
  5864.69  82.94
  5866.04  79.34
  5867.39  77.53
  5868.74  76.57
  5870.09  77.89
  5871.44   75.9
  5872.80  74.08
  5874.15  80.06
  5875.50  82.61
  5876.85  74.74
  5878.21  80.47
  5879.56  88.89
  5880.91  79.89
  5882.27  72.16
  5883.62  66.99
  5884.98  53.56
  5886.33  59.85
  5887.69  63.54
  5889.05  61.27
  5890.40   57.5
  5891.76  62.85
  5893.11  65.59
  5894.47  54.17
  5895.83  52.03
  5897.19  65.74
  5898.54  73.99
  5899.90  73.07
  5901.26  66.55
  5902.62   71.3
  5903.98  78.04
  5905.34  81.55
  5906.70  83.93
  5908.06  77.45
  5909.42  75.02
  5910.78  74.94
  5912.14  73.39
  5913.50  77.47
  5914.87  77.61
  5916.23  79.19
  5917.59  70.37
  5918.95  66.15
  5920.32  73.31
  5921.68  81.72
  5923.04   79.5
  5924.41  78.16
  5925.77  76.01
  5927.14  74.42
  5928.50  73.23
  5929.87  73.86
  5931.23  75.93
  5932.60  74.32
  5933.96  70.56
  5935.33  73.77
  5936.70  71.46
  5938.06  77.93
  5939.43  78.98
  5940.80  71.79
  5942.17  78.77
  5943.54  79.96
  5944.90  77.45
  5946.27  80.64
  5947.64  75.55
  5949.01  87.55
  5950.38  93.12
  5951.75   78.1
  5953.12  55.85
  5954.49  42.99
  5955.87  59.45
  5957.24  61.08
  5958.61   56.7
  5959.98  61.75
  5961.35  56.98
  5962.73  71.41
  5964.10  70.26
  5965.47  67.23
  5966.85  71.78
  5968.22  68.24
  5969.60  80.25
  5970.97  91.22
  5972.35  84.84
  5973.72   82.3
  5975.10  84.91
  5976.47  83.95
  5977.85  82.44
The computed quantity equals 3.45 AA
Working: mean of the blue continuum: 78.6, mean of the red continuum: 76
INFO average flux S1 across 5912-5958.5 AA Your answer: 73.9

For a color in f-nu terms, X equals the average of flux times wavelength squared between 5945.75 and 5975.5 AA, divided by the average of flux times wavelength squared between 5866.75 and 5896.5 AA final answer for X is 1.05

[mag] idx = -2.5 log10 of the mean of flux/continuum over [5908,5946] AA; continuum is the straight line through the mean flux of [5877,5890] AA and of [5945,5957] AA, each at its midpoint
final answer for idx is -0.07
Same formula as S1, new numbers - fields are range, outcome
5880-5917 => 69.7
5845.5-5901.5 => 72.5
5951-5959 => 59.4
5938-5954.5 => 76.5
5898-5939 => 75.2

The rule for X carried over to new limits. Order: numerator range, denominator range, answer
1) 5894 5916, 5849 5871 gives 0.95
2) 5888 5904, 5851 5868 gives 0.84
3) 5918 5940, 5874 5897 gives 1.12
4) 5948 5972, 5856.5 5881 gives 0.90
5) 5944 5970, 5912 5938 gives 0.93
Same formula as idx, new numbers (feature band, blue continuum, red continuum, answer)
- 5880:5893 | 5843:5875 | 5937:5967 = 0.162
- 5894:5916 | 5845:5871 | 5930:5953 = 0.065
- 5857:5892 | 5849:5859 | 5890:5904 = -0.050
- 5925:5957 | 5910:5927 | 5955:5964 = -0.093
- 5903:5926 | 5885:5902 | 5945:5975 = -0.171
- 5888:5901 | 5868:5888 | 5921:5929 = 0.191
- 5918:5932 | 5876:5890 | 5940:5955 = -0.026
